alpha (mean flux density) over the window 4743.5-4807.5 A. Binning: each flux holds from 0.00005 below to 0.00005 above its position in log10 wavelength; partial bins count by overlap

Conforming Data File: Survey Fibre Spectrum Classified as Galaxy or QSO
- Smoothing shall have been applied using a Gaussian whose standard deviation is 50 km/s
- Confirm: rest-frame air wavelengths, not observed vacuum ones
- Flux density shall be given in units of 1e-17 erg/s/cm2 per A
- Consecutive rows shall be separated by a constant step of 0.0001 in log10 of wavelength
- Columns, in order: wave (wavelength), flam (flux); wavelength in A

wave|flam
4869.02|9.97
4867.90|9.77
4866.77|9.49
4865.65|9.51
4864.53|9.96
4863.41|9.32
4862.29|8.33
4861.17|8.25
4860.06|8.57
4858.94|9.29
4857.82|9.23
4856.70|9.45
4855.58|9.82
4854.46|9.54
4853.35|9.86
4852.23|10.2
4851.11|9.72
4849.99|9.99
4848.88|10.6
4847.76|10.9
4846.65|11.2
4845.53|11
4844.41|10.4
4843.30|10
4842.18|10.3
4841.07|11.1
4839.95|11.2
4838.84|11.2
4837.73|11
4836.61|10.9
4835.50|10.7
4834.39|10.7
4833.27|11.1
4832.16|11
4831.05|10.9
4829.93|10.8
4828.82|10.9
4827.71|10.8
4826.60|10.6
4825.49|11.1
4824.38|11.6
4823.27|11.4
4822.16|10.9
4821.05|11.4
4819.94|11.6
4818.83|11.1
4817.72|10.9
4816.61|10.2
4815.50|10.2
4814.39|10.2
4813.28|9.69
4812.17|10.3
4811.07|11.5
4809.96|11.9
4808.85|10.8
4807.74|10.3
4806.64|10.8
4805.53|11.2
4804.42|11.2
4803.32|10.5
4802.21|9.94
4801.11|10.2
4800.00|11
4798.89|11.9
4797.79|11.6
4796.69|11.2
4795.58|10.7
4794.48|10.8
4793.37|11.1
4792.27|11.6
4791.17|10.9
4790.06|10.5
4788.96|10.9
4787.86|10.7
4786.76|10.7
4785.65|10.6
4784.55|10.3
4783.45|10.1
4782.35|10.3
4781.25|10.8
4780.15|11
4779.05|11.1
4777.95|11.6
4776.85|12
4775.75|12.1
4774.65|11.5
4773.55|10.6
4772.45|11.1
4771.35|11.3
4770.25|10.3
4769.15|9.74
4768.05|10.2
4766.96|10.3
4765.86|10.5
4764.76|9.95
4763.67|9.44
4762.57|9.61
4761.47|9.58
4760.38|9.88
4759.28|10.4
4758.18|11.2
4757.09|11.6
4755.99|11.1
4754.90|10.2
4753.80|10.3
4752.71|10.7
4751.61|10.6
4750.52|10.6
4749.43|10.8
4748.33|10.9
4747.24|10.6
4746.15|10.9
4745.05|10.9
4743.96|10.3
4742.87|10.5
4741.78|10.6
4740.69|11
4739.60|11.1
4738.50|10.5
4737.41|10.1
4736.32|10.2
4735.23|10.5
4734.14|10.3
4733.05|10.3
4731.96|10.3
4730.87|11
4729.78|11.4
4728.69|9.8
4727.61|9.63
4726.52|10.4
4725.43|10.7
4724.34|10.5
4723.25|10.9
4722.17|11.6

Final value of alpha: 10.7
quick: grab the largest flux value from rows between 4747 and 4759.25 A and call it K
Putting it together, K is 11.6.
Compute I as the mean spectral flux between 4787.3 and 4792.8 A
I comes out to 10.9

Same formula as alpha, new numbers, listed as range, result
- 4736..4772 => 10.5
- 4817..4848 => 11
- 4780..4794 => 10.7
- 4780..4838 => 10.8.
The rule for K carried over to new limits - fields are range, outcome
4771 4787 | 12.1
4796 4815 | 11.9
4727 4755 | 11.4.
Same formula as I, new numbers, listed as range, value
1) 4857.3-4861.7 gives 8.85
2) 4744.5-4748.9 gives 10.8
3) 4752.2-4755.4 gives 10.4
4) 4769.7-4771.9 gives 10.8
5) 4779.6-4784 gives 10.6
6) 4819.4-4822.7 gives 11.3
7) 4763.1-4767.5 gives 10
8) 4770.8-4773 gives 11.2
